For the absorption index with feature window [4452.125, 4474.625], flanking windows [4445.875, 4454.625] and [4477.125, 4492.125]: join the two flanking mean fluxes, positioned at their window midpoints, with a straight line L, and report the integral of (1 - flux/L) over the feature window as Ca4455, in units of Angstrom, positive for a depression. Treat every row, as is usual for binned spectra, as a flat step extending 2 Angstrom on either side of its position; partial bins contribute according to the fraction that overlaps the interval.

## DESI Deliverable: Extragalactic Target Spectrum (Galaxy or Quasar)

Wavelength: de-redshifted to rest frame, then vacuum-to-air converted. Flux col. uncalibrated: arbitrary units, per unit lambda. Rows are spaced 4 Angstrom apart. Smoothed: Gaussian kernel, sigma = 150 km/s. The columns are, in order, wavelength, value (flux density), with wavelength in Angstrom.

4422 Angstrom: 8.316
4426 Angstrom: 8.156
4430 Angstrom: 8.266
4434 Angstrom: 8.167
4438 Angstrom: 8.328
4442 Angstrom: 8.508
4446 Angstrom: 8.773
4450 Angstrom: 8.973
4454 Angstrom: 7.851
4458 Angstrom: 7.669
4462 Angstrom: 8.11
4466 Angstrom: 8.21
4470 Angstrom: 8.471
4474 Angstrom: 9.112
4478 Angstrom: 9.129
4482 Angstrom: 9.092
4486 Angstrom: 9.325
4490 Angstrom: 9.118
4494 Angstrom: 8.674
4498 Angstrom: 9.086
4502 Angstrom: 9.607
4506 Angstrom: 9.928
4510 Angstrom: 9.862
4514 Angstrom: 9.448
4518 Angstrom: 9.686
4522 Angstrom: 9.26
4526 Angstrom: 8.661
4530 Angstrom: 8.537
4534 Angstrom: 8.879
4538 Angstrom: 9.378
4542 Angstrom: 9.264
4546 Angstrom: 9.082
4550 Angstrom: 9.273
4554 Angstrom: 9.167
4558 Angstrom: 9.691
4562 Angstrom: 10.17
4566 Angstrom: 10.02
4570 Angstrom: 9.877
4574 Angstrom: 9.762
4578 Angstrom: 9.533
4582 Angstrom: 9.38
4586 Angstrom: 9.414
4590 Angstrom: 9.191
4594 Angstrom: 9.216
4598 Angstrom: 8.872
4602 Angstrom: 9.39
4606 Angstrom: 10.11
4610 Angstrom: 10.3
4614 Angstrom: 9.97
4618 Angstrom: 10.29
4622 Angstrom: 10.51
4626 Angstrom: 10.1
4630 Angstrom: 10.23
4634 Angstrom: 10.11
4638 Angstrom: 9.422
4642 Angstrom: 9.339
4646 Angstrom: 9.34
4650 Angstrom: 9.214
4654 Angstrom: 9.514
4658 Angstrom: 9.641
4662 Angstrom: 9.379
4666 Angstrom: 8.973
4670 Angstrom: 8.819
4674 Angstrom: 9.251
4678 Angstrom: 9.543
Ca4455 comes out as 1.60 Angstrom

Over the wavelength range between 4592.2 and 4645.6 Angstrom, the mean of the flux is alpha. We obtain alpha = 9.82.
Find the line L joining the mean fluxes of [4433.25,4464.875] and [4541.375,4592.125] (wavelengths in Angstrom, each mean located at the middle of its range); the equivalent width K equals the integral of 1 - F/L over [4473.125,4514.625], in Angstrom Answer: -2.54 Angstrom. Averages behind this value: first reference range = 8.3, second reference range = 9.53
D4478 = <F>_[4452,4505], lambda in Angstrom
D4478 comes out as 8.75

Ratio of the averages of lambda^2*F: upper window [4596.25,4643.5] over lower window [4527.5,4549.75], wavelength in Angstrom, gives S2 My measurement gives 1.1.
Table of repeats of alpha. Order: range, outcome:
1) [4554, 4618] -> 9.66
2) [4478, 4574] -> 9.36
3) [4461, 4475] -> 8.46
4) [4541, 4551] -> 9.19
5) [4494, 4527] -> 9.42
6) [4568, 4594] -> 9.5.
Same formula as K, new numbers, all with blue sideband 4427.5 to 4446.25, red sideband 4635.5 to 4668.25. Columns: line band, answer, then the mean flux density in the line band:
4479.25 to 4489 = -0.7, 9.19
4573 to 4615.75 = -2.1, 9.55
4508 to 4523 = -1.5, 9.58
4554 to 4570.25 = -1.6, 9.85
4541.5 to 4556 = -0.5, 9.19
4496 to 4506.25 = -1.0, 9.47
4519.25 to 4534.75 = -0.2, 8.87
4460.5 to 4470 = 0.3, 8.23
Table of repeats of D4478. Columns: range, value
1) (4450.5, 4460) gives 7.95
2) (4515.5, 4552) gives 9.12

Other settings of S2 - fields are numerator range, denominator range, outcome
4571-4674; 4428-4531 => 1.15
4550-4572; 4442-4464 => 1.23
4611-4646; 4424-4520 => 1.21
